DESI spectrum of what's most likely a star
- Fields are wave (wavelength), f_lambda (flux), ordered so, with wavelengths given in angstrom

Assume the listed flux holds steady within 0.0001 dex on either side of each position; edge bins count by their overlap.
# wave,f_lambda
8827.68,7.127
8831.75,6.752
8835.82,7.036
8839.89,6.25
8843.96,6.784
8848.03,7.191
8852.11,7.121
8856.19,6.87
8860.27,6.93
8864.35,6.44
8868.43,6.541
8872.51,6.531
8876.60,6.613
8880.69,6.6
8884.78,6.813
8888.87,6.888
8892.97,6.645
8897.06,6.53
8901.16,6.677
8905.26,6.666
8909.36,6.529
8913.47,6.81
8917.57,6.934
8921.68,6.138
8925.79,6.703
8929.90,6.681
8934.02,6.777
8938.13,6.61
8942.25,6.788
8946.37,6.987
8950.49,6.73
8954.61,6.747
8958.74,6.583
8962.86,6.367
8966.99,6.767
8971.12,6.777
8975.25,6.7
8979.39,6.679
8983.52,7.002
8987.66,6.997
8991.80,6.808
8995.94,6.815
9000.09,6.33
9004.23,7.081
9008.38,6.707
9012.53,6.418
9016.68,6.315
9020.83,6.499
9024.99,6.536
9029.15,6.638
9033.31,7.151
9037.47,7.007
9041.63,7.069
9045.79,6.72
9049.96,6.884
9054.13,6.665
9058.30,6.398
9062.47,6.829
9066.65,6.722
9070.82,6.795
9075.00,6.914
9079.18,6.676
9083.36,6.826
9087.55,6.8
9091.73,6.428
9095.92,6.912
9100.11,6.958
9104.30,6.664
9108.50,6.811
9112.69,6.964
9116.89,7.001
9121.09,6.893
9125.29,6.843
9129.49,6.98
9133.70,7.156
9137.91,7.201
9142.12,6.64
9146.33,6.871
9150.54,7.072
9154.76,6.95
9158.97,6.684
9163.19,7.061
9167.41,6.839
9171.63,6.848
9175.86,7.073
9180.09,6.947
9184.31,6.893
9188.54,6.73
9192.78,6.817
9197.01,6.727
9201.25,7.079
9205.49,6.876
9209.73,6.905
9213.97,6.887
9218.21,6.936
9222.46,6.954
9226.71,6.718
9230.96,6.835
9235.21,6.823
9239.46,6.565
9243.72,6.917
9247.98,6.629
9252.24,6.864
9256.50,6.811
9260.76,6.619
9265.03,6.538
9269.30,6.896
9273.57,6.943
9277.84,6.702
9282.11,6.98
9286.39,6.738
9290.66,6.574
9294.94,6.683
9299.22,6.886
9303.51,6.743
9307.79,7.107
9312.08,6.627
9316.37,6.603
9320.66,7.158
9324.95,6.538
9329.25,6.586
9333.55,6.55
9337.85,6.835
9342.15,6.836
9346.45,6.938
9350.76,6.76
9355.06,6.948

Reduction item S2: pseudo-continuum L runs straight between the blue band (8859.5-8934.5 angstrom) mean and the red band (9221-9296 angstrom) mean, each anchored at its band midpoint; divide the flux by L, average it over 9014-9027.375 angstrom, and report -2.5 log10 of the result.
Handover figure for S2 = 0.04 mag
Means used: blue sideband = 6.65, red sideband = 6.77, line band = 6.45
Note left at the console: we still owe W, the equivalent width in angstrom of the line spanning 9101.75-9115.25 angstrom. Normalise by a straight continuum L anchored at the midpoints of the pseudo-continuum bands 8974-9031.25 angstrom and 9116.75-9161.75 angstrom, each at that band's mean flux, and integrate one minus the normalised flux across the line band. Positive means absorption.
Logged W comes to 0.10 angstrom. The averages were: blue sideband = 6.68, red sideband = 6.93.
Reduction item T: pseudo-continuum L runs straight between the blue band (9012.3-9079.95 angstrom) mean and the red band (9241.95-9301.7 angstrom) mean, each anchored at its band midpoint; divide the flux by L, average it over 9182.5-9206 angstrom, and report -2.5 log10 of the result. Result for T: -0.02 mag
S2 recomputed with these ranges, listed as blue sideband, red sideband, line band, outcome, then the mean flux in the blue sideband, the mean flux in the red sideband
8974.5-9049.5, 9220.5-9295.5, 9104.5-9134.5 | -0.026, 6.75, 6.77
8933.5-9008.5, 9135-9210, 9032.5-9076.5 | -0.001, 6.75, 6.9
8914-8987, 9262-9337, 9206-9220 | -0.026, 6.71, 6.76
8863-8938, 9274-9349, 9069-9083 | -0.016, 6.64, 6.77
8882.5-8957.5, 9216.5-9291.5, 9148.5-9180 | -0.027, 6.7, 6.78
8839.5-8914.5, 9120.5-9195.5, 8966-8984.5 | 0.002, 6.72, 6.92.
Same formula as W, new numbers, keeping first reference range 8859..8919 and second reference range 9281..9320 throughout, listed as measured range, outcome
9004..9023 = 0.4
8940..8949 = -0.2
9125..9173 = -1.4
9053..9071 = 0.1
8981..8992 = -0.4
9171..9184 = -0.4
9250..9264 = 0.0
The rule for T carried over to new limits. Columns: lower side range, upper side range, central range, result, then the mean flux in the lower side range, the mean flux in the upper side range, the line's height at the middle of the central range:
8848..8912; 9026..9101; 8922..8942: 0.01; 6.71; 6.79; 6.73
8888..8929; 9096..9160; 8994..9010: 0.00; 6.65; 6.92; 6.76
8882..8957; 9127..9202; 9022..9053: -0.01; 6.7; 6.92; 6.8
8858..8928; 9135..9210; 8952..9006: 0.00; 6.65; 6.9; 6.73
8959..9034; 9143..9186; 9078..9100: 0.01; 6.69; 6.92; 6.81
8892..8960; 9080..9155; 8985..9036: 0.01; 6.68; 6.88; 6.77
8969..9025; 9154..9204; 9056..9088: 0.01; 6.7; 6.89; 6.77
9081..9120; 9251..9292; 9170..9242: -0.01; 6.82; 6.77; 6.79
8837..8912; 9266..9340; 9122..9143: -0.04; 6.71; 6.77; 6.74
